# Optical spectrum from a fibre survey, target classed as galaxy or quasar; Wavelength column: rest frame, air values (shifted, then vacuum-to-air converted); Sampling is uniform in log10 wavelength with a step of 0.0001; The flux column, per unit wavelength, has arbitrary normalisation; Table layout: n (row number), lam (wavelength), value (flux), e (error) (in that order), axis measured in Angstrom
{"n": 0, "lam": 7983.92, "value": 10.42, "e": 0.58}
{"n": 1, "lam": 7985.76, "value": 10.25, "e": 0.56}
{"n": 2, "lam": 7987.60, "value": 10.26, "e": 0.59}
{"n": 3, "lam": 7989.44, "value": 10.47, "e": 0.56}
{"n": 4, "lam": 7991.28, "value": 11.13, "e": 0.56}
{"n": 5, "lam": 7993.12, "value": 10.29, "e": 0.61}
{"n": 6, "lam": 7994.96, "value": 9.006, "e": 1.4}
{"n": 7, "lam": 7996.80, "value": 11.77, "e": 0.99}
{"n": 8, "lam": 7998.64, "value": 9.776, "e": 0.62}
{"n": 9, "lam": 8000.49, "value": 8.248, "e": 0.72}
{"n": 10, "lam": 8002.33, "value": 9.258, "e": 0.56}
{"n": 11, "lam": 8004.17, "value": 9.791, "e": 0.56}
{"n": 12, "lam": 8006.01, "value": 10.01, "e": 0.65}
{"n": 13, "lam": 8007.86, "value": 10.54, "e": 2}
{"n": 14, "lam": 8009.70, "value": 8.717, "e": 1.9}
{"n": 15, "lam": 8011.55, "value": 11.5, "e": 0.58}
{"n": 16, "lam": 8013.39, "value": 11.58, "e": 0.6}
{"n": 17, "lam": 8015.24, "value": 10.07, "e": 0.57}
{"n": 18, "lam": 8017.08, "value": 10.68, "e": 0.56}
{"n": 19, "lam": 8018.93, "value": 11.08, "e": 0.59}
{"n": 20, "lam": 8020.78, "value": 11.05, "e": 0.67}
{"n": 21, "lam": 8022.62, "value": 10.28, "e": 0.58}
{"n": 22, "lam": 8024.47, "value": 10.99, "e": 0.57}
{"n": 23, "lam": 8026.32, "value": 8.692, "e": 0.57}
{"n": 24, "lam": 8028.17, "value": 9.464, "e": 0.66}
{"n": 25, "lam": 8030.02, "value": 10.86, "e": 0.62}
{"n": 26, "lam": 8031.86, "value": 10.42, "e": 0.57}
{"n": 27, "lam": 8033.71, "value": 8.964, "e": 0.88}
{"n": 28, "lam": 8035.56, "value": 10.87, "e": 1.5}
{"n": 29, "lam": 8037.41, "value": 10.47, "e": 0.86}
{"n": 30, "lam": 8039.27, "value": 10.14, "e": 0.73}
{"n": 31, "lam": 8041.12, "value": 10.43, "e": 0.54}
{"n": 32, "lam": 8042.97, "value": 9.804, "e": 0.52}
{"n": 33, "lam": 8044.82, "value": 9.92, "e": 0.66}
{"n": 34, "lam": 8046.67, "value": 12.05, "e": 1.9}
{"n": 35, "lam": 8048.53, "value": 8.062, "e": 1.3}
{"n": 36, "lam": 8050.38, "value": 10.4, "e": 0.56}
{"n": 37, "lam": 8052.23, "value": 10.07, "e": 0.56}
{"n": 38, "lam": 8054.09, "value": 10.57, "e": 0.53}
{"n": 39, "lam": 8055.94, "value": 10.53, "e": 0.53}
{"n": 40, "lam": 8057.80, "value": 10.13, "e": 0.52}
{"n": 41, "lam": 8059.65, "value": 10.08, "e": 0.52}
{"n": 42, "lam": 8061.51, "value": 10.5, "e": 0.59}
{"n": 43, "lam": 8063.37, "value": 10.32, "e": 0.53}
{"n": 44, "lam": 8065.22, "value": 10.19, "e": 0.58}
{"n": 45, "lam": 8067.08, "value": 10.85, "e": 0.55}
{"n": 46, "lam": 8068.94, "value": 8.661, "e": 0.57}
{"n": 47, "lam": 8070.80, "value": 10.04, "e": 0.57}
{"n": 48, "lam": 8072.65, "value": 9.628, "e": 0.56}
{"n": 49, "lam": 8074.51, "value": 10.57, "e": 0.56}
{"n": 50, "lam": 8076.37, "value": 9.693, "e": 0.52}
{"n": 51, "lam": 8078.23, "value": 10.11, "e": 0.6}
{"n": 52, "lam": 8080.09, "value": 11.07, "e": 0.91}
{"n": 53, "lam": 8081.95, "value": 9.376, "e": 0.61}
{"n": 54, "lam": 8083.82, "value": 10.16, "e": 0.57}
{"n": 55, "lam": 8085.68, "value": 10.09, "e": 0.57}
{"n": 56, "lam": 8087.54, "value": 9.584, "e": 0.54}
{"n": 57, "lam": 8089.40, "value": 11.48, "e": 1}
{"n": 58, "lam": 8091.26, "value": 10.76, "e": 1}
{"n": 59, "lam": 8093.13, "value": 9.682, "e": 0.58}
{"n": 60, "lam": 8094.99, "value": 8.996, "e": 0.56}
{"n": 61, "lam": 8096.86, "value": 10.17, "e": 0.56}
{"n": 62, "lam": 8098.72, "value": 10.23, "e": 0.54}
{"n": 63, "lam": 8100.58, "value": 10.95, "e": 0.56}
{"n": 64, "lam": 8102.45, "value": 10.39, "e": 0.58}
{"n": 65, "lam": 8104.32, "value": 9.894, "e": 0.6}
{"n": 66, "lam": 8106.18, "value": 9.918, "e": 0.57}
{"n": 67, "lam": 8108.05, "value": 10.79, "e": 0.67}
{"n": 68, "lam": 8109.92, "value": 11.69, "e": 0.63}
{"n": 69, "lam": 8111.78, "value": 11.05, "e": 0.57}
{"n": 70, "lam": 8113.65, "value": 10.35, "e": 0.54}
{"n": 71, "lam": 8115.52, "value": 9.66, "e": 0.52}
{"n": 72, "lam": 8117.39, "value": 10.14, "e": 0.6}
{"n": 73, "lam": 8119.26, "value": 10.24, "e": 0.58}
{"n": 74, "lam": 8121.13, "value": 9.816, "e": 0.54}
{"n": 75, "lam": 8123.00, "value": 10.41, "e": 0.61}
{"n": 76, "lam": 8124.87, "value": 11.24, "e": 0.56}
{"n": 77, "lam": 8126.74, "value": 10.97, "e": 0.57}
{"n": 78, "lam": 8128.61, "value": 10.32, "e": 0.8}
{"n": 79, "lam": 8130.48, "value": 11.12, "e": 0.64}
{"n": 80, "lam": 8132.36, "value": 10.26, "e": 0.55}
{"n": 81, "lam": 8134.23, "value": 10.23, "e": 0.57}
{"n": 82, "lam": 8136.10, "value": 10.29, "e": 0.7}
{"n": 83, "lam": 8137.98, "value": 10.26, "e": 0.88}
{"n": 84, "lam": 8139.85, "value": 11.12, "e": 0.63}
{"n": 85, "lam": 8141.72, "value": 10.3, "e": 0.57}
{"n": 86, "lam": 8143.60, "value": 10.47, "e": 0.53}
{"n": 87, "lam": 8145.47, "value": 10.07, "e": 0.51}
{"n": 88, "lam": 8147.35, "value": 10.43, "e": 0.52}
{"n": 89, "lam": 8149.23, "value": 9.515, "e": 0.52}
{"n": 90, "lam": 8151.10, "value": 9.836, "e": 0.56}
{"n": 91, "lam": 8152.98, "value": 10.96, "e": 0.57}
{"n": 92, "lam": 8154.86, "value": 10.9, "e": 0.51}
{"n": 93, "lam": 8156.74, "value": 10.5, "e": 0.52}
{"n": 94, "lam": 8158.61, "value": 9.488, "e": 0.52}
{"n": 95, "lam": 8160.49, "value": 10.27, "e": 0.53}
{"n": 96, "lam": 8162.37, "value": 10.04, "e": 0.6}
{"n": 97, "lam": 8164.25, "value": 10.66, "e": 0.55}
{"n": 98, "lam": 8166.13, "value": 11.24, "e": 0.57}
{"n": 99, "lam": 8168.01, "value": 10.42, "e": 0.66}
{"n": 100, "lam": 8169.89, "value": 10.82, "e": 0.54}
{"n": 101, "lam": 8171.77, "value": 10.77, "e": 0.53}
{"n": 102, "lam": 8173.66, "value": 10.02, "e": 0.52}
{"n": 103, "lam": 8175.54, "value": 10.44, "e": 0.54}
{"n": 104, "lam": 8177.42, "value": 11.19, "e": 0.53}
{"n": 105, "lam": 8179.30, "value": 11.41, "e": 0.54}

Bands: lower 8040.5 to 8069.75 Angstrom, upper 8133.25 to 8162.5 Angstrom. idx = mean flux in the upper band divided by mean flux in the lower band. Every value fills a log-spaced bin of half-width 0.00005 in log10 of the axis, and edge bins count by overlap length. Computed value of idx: 1.01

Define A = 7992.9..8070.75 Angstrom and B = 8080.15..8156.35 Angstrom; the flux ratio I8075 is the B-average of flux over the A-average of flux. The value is 1.0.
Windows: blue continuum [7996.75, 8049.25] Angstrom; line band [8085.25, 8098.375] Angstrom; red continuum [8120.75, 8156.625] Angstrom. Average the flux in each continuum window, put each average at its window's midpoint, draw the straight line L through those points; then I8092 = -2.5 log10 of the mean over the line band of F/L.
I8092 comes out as 0.02 mag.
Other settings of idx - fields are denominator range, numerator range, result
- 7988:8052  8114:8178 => 1.02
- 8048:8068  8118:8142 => 1.03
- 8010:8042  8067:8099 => 0.96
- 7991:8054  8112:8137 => 1.02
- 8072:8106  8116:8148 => 1.03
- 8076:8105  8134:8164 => 1.01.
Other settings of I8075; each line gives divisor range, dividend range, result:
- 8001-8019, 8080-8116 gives 1.01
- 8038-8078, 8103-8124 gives 1.02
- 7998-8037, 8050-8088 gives 1.00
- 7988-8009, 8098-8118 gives 1.04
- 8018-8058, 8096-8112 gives 1.03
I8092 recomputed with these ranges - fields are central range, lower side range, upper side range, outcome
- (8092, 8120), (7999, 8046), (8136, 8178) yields 0.005 mag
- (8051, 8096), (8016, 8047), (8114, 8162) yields 0.022 mag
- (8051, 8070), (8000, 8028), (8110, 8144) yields 0.012 mag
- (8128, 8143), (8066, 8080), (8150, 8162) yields -0.027 mag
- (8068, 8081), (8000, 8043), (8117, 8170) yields 0.035 mag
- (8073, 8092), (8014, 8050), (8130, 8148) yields 0.007 mag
